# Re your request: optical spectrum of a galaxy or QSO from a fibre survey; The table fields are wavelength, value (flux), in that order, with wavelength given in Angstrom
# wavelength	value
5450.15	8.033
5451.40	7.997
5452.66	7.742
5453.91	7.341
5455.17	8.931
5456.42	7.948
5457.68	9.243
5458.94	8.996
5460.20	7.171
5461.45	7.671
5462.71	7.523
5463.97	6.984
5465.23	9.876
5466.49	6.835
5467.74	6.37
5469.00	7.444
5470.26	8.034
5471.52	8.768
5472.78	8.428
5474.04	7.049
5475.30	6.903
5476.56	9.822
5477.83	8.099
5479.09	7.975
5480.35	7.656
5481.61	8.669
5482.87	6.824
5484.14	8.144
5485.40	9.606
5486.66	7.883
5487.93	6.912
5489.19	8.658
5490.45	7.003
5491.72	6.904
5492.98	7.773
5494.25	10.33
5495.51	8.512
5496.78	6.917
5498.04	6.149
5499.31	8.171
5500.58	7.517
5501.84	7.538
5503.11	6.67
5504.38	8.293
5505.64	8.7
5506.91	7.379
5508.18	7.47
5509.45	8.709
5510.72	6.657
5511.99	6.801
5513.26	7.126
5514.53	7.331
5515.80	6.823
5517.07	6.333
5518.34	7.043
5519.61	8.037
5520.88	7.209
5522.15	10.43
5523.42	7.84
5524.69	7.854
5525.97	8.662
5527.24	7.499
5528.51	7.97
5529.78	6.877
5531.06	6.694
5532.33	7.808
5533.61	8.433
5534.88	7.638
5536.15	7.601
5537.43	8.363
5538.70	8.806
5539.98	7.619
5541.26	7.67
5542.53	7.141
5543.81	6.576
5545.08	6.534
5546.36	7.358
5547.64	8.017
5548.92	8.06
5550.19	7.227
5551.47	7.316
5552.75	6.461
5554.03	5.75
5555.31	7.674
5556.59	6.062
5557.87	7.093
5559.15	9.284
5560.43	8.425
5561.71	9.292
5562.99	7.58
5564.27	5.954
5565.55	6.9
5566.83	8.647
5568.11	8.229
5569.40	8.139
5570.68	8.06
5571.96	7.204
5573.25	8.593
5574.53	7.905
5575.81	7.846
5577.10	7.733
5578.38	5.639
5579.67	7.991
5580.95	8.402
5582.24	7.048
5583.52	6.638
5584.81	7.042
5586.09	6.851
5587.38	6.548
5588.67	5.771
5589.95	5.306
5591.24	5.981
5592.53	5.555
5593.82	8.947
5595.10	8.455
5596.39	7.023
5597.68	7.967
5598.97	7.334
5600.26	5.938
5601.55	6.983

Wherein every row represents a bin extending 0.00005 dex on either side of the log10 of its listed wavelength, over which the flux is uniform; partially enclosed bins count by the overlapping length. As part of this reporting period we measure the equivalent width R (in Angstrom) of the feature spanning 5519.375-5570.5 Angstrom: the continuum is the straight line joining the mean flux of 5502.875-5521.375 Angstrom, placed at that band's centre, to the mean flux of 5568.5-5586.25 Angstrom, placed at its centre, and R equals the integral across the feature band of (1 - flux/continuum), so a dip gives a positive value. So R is -1.43 Angstrom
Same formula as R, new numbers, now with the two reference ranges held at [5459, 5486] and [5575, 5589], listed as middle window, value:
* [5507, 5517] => 0.51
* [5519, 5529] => -0.88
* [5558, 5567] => -0.86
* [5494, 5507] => -0.12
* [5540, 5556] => 0.39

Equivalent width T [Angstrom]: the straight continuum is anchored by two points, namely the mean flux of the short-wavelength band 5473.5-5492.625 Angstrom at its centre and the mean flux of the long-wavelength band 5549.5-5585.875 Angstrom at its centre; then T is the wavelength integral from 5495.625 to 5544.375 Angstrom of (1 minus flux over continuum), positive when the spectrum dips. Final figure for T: 0.7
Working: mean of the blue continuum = 7.88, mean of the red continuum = 7.5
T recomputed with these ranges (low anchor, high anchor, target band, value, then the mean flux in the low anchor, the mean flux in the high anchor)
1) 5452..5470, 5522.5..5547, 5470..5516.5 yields 0.0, 7.87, 7.66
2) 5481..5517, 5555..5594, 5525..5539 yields -0.6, 7.67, 7.34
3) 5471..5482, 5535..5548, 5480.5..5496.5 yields -0.1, 8.13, 7.56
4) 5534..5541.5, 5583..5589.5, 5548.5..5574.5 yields -1.2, 7.98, 6.53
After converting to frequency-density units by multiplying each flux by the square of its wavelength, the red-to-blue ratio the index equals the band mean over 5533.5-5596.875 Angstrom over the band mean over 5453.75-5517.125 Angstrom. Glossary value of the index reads 1.0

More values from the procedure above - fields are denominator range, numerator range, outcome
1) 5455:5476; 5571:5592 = 0.93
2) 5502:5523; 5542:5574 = 1.01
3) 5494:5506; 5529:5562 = 0.98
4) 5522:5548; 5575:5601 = 0.92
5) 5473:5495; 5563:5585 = 0.97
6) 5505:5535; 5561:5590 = 0.99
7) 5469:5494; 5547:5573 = 0.98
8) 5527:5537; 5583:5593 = 0.84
